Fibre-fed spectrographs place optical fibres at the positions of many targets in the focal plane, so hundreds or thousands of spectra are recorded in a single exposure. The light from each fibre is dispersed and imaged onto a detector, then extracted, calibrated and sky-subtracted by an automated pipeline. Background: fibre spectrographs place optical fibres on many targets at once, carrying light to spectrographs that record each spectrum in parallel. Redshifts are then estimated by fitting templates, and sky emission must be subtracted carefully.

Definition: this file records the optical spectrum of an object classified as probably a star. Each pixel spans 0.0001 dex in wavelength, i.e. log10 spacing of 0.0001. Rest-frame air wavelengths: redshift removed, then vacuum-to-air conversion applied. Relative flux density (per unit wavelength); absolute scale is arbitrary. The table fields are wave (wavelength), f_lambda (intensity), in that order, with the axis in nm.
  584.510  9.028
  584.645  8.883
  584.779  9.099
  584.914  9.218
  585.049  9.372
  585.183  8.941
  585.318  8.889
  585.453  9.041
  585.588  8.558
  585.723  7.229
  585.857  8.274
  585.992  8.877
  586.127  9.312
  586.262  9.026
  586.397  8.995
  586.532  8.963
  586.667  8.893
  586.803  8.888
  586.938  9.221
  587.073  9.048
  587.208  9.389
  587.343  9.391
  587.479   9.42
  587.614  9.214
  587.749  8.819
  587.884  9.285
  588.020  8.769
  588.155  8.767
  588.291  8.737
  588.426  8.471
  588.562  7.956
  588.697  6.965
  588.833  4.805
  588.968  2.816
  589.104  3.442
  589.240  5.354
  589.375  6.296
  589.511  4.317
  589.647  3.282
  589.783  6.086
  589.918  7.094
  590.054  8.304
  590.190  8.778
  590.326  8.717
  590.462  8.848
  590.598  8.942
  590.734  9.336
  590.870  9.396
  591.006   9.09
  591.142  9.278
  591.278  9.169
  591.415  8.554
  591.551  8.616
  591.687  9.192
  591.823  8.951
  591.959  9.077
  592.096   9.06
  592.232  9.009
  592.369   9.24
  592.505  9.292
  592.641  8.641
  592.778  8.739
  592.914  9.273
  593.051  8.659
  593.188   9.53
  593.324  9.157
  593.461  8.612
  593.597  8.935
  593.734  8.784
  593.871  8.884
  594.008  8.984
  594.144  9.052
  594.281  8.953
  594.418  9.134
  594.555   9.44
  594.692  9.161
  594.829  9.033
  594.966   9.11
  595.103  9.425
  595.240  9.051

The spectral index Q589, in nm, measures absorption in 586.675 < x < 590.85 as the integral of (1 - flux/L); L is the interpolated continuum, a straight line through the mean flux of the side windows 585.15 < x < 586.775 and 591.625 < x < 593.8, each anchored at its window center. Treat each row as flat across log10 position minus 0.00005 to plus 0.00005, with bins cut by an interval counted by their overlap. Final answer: 0.56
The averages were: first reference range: 8.74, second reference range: 9.01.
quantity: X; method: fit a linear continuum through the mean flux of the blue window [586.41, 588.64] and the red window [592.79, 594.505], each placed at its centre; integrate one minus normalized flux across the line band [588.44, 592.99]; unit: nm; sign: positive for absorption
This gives 0.61 nm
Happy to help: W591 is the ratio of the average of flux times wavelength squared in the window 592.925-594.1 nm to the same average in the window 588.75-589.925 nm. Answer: 1.92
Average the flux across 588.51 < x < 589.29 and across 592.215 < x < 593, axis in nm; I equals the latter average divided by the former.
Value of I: 1.7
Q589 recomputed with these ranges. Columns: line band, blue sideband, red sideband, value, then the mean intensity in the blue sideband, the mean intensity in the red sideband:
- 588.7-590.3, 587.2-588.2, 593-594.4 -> 0.604 nm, 9.13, 8.97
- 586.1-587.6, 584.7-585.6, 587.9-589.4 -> -0.239 nm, 9.04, 6.68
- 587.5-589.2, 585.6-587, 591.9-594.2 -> 0.282 nm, 8.76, 8.99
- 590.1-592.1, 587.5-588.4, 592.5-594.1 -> -0.010 nm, 8.94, 8.95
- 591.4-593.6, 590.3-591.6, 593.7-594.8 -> 0.011 nm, 9.01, 9.05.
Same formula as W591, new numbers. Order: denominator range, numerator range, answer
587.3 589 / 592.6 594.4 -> 1.13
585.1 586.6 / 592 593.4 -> 1.06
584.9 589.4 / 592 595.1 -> 1.13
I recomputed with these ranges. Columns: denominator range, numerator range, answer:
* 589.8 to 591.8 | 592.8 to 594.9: 1.03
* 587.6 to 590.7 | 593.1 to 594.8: 1.27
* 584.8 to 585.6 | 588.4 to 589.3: 0.62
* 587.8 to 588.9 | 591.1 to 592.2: 1.13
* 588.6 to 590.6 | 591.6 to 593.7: 1.45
